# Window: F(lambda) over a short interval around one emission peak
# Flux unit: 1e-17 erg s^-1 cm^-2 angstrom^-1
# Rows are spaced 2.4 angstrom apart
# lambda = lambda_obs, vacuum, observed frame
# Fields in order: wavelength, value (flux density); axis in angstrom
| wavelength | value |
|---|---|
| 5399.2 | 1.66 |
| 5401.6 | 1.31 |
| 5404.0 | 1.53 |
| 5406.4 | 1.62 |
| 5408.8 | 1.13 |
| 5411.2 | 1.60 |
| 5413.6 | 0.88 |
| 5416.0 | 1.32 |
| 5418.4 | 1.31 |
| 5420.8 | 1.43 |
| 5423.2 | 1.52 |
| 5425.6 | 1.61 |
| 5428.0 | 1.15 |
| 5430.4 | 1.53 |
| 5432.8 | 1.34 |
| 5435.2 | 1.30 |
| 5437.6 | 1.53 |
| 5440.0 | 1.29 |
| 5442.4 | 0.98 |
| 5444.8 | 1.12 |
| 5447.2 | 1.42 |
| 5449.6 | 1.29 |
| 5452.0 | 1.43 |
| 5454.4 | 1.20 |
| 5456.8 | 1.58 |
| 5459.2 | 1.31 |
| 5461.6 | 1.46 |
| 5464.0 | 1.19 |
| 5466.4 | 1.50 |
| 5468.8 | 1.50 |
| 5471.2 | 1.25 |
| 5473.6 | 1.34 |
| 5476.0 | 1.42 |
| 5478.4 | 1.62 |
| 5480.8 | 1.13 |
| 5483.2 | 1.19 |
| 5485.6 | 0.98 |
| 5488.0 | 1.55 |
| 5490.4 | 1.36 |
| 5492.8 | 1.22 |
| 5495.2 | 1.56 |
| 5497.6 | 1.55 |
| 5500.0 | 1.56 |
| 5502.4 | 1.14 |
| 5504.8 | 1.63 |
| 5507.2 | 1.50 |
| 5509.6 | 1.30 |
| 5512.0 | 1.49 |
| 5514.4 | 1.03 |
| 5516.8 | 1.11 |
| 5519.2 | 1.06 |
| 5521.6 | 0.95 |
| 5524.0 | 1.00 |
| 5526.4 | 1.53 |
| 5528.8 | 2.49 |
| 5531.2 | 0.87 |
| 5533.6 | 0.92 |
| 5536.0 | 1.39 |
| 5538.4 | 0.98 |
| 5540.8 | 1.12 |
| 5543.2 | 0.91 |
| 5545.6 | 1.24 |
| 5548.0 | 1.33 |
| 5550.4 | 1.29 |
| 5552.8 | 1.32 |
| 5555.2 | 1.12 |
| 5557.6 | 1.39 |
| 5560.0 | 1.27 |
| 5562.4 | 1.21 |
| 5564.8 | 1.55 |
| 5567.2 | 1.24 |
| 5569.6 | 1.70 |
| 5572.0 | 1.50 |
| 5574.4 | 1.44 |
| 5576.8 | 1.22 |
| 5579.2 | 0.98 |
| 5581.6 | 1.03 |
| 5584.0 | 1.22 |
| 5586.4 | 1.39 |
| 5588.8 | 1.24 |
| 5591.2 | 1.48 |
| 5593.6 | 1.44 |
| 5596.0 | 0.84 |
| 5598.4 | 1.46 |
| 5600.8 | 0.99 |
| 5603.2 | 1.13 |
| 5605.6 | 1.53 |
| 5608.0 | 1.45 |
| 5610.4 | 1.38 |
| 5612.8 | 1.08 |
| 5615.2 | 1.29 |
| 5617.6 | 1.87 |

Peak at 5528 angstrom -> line Hbeta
